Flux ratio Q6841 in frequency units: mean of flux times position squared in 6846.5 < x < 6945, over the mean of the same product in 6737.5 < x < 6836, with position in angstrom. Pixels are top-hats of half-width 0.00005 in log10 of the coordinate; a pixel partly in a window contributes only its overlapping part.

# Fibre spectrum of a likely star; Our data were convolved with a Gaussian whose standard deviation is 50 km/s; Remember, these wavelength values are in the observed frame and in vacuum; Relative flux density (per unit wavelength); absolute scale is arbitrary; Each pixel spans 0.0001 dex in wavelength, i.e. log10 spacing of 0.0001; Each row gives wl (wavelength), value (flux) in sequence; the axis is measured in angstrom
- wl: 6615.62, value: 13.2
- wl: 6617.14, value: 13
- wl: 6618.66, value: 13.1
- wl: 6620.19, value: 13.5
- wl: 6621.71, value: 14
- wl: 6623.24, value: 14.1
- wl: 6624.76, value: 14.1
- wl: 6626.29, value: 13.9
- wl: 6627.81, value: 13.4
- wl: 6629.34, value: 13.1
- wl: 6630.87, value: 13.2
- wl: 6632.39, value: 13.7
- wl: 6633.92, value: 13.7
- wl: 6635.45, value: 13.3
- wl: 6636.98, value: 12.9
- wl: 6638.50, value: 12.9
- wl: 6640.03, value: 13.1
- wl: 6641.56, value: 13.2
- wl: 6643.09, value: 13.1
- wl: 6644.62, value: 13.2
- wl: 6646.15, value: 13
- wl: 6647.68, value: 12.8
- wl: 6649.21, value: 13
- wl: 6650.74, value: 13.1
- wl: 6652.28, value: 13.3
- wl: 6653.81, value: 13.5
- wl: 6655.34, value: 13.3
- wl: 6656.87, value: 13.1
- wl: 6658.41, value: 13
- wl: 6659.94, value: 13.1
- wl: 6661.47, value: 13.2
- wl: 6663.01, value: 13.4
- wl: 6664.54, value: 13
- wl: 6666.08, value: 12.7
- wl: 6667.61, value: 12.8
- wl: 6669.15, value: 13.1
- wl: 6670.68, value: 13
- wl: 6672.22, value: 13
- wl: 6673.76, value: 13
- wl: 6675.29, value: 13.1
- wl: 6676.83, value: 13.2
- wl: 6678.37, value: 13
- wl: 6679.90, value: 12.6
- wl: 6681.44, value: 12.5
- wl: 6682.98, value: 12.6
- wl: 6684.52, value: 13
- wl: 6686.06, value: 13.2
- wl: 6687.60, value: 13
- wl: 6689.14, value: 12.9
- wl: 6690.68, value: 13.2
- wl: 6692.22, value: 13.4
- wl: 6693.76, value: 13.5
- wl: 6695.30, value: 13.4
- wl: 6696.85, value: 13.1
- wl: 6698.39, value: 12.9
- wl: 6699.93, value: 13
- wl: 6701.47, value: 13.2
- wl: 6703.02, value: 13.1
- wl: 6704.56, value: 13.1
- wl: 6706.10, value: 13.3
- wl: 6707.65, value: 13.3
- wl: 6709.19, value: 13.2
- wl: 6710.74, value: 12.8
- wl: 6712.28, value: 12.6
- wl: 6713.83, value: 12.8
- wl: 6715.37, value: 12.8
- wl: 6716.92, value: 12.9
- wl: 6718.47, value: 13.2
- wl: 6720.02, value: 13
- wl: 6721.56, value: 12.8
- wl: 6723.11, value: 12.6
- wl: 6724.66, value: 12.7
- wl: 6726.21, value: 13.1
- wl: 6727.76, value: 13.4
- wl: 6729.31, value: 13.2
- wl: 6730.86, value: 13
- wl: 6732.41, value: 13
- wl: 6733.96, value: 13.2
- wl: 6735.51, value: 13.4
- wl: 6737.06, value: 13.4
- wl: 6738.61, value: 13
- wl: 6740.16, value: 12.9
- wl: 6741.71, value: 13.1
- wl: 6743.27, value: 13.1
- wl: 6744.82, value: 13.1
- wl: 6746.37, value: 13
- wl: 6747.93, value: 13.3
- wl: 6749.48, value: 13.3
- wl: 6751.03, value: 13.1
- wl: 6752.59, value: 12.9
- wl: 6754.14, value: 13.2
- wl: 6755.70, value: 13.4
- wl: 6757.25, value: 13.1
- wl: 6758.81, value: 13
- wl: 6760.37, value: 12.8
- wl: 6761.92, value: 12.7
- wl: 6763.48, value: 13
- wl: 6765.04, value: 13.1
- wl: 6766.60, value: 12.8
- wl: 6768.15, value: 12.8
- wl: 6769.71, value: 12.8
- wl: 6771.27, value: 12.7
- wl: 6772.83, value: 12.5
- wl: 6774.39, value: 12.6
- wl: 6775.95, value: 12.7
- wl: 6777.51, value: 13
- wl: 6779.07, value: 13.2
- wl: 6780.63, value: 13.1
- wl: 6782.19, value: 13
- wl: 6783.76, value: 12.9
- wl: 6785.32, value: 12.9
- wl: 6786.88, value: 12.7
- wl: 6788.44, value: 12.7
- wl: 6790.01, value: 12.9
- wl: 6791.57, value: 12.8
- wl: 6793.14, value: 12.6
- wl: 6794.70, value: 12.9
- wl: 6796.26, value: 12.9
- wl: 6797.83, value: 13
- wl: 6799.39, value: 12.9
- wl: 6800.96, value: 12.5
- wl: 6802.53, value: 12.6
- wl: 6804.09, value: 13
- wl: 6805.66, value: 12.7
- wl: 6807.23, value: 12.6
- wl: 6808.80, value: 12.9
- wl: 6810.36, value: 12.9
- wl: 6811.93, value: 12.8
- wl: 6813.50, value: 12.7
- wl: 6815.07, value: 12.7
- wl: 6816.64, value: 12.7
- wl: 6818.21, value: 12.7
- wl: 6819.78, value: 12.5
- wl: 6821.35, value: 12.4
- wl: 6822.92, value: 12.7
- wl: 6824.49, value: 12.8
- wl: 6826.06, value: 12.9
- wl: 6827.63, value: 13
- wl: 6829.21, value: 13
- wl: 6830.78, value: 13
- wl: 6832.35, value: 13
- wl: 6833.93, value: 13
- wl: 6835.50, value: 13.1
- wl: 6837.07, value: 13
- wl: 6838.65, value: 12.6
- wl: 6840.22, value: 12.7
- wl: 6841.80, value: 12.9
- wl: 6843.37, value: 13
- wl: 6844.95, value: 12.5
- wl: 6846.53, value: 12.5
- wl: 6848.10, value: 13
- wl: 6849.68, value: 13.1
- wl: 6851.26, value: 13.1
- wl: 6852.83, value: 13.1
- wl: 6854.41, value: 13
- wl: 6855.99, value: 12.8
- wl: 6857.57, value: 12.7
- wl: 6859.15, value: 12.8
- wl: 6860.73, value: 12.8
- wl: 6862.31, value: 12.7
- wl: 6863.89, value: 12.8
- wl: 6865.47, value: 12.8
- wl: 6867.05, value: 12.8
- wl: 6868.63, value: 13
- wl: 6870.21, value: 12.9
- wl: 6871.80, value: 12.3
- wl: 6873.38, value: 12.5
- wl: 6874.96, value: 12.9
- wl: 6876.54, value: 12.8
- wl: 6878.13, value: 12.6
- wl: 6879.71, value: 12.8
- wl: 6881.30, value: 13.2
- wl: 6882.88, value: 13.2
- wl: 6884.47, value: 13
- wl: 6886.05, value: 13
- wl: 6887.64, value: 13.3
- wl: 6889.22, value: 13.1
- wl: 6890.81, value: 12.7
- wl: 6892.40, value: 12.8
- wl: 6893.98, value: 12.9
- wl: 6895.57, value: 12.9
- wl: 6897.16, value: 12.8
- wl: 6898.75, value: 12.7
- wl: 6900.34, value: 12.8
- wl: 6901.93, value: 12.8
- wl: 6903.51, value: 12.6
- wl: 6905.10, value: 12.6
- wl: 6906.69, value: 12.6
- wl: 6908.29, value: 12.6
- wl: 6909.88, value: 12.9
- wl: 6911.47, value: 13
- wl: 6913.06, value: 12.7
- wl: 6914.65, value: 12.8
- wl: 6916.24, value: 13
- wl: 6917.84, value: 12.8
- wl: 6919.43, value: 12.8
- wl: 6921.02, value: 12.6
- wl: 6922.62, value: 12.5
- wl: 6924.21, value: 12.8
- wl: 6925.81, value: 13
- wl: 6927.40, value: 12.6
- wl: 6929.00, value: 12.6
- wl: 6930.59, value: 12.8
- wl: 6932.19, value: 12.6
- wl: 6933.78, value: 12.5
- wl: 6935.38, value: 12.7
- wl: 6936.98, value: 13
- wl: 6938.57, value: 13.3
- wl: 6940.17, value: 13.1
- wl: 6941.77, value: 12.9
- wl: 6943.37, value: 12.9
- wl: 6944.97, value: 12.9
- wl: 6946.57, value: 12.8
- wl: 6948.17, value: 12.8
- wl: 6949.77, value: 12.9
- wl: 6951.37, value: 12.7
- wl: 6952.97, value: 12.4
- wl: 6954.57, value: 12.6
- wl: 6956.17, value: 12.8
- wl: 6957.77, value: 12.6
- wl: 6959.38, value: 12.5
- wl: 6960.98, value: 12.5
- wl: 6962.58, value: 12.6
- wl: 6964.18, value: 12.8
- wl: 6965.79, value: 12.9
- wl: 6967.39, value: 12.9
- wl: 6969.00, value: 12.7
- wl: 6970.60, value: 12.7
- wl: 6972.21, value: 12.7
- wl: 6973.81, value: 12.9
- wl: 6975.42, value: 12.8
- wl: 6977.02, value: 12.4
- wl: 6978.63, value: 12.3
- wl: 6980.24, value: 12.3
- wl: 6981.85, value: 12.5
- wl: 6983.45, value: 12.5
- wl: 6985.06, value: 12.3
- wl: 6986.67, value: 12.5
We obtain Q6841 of 1.0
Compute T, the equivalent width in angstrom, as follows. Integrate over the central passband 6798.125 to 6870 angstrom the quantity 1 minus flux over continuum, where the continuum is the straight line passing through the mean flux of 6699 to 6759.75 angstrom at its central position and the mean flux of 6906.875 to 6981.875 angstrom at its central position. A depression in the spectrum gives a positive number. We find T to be 0.47 angstrom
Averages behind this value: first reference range 13.1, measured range 12.8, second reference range 12.7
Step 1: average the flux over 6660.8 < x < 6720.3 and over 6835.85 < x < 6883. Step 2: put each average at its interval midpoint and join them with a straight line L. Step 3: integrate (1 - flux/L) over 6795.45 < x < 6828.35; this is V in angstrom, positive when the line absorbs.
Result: 0.3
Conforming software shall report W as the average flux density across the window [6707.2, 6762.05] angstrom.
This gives 13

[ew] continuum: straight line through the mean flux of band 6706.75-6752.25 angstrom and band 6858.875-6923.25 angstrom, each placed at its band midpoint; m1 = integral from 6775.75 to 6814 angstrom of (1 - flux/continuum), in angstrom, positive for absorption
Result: 0.3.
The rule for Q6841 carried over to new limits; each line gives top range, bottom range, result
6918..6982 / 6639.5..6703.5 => 1.06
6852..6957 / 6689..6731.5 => 1.04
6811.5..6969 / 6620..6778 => 1.03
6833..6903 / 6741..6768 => 1.02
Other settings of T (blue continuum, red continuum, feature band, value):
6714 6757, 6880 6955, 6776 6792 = 0.1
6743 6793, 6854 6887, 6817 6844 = 0.1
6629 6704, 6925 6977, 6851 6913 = 0.0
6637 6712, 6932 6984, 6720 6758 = -0.3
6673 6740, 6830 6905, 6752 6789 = 0.2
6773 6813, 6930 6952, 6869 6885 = 0.0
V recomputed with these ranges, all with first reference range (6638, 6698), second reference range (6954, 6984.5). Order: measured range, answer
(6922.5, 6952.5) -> -0.3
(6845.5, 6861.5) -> -0.1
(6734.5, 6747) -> -0.2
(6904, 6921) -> -0.1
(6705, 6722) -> 0.0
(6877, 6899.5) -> -0.3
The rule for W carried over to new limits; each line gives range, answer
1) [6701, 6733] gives 13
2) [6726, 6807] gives 13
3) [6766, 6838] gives 12.8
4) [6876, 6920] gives 12.8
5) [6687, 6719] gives 13.1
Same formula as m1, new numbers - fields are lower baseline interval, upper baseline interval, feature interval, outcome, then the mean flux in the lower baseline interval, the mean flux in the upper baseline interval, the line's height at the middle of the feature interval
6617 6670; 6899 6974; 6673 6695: 0.3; 13.3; 12.8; 13.2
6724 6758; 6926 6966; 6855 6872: 0.2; 13.1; 12.8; 12.9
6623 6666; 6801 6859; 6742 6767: -0.1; 13.3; 12.8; 13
